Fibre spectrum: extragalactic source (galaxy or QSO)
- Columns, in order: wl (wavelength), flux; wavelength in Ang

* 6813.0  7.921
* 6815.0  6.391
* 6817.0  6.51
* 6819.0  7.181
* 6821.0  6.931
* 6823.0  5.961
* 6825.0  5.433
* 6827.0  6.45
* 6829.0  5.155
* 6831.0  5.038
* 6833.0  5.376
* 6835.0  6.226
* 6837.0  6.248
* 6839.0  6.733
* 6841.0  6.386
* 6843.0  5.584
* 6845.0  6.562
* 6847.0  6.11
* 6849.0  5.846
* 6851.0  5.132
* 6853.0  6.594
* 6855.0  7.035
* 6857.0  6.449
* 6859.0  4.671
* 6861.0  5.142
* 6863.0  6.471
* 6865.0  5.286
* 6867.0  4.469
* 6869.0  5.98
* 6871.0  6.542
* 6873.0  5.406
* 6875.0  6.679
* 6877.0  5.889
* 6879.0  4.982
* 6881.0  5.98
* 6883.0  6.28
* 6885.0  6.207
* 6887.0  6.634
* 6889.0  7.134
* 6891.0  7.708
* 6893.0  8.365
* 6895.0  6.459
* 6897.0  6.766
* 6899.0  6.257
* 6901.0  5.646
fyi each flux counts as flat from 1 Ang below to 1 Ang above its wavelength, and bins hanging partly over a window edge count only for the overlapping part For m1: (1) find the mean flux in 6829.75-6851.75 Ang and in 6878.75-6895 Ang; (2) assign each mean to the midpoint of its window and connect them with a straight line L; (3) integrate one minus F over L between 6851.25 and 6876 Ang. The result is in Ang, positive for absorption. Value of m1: 1.8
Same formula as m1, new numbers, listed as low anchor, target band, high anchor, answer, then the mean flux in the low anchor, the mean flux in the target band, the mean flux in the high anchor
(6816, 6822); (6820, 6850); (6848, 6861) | 1.95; 6.87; 6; 5.89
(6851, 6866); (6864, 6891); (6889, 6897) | 2.80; 5.9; 6.02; 7.37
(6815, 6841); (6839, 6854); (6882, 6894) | 0.78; 6.13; 6.08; 7.05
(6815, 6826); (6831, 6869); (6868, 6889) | 2.24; 6.4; 5.89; 6.11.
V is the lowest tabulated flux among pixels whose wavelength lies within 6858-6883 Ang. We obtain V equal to 4.469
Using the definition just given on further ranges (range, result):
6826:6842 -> 5.038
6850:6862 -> 4.671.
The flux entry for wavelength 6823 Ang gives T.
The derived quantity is 5.961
